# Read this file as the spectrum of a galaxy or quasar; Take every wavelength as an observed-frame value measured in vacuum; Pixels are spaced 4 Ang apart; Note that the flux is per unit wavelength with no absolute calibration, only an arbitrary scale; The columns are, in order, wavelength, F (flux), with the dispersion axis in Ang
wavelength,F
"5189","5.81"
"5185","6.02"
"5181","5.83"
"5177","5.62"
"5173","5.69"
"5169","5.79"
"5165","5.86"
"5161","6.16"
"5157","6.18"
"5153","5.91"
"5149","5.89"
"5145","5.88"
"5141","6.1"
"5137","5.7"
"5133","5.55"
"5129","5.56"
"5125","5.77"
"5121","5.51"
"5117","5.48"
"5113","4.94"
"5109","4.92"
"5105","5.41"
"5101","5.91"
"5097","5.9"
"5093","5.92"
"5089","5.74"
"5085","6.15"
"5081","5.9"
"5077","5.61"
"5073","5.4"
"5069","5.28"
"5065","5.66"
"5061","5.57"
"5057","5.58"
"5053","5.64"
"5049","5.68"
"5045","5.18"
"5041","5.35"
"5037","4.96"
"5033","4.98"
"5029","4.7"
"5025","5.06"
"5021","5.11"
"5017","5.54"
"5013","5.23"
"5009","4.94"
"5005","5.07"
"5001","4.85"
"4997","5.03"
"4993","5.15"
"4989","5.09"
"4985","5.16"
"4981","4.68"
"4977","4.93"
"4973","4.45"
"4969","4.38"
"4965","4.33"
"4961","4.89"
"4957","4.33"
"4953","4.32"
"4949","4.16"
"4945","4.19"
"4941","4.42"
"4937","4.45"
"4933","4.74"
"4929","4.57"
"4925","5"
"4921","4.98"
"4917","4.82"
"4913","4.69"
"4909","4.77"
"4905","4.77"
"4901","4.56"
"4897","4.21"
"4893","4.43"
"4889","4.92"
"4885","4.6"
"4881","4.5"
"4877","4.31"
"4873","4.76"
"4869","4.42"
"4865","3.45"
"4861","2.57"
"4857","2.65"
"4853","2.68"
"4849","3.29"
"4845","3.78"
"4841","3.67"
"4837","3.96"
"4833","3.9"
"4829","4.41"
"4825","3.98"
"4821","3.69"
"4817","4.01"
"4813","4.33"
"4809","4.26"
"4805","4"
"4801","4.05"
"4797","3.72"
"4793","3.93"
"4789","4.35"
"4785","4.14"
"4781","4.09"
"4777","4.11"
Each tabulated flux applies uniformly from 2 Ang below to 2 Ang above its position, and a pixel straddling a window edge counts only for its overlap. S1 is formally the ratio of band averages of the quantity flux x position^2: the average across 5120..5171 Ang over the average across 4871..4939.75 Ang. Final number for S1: 1.38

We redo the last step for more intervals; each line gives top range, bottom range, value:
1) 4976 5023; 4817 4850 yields 1.40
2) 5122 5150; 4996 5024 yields 1.19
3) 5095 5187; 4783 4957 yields 1.53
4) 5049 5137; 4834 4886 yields 1.65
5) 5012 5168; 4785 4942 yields 1.46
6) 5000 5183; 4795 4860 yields 1.64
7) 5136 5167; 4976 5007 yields 1.27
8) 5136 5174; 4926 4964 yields 1.44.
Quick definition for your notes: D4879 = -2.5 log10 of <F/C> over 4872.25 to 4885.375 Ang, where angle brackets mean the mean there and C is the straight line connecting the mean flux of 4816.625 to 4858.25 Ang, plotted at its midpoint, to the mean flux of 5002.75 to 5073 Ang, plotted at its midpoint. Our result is -0.138 mag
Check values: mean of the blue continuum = 3.64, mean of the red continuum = 5.27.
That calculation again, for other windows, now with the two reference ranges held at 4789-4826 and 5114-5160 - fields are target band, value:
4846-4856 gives 0.37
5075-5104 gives -0.07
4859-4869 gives 0.30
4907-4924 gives -0.05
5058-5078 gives -0.02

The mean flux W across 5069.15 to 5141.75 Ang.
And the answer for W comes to 5.62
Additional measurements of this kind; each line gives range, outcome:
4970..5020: 5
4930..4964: 4.44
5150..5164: 6.05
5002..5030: 5.1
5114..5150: 5.69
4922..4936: 4.76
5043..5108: 5.65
